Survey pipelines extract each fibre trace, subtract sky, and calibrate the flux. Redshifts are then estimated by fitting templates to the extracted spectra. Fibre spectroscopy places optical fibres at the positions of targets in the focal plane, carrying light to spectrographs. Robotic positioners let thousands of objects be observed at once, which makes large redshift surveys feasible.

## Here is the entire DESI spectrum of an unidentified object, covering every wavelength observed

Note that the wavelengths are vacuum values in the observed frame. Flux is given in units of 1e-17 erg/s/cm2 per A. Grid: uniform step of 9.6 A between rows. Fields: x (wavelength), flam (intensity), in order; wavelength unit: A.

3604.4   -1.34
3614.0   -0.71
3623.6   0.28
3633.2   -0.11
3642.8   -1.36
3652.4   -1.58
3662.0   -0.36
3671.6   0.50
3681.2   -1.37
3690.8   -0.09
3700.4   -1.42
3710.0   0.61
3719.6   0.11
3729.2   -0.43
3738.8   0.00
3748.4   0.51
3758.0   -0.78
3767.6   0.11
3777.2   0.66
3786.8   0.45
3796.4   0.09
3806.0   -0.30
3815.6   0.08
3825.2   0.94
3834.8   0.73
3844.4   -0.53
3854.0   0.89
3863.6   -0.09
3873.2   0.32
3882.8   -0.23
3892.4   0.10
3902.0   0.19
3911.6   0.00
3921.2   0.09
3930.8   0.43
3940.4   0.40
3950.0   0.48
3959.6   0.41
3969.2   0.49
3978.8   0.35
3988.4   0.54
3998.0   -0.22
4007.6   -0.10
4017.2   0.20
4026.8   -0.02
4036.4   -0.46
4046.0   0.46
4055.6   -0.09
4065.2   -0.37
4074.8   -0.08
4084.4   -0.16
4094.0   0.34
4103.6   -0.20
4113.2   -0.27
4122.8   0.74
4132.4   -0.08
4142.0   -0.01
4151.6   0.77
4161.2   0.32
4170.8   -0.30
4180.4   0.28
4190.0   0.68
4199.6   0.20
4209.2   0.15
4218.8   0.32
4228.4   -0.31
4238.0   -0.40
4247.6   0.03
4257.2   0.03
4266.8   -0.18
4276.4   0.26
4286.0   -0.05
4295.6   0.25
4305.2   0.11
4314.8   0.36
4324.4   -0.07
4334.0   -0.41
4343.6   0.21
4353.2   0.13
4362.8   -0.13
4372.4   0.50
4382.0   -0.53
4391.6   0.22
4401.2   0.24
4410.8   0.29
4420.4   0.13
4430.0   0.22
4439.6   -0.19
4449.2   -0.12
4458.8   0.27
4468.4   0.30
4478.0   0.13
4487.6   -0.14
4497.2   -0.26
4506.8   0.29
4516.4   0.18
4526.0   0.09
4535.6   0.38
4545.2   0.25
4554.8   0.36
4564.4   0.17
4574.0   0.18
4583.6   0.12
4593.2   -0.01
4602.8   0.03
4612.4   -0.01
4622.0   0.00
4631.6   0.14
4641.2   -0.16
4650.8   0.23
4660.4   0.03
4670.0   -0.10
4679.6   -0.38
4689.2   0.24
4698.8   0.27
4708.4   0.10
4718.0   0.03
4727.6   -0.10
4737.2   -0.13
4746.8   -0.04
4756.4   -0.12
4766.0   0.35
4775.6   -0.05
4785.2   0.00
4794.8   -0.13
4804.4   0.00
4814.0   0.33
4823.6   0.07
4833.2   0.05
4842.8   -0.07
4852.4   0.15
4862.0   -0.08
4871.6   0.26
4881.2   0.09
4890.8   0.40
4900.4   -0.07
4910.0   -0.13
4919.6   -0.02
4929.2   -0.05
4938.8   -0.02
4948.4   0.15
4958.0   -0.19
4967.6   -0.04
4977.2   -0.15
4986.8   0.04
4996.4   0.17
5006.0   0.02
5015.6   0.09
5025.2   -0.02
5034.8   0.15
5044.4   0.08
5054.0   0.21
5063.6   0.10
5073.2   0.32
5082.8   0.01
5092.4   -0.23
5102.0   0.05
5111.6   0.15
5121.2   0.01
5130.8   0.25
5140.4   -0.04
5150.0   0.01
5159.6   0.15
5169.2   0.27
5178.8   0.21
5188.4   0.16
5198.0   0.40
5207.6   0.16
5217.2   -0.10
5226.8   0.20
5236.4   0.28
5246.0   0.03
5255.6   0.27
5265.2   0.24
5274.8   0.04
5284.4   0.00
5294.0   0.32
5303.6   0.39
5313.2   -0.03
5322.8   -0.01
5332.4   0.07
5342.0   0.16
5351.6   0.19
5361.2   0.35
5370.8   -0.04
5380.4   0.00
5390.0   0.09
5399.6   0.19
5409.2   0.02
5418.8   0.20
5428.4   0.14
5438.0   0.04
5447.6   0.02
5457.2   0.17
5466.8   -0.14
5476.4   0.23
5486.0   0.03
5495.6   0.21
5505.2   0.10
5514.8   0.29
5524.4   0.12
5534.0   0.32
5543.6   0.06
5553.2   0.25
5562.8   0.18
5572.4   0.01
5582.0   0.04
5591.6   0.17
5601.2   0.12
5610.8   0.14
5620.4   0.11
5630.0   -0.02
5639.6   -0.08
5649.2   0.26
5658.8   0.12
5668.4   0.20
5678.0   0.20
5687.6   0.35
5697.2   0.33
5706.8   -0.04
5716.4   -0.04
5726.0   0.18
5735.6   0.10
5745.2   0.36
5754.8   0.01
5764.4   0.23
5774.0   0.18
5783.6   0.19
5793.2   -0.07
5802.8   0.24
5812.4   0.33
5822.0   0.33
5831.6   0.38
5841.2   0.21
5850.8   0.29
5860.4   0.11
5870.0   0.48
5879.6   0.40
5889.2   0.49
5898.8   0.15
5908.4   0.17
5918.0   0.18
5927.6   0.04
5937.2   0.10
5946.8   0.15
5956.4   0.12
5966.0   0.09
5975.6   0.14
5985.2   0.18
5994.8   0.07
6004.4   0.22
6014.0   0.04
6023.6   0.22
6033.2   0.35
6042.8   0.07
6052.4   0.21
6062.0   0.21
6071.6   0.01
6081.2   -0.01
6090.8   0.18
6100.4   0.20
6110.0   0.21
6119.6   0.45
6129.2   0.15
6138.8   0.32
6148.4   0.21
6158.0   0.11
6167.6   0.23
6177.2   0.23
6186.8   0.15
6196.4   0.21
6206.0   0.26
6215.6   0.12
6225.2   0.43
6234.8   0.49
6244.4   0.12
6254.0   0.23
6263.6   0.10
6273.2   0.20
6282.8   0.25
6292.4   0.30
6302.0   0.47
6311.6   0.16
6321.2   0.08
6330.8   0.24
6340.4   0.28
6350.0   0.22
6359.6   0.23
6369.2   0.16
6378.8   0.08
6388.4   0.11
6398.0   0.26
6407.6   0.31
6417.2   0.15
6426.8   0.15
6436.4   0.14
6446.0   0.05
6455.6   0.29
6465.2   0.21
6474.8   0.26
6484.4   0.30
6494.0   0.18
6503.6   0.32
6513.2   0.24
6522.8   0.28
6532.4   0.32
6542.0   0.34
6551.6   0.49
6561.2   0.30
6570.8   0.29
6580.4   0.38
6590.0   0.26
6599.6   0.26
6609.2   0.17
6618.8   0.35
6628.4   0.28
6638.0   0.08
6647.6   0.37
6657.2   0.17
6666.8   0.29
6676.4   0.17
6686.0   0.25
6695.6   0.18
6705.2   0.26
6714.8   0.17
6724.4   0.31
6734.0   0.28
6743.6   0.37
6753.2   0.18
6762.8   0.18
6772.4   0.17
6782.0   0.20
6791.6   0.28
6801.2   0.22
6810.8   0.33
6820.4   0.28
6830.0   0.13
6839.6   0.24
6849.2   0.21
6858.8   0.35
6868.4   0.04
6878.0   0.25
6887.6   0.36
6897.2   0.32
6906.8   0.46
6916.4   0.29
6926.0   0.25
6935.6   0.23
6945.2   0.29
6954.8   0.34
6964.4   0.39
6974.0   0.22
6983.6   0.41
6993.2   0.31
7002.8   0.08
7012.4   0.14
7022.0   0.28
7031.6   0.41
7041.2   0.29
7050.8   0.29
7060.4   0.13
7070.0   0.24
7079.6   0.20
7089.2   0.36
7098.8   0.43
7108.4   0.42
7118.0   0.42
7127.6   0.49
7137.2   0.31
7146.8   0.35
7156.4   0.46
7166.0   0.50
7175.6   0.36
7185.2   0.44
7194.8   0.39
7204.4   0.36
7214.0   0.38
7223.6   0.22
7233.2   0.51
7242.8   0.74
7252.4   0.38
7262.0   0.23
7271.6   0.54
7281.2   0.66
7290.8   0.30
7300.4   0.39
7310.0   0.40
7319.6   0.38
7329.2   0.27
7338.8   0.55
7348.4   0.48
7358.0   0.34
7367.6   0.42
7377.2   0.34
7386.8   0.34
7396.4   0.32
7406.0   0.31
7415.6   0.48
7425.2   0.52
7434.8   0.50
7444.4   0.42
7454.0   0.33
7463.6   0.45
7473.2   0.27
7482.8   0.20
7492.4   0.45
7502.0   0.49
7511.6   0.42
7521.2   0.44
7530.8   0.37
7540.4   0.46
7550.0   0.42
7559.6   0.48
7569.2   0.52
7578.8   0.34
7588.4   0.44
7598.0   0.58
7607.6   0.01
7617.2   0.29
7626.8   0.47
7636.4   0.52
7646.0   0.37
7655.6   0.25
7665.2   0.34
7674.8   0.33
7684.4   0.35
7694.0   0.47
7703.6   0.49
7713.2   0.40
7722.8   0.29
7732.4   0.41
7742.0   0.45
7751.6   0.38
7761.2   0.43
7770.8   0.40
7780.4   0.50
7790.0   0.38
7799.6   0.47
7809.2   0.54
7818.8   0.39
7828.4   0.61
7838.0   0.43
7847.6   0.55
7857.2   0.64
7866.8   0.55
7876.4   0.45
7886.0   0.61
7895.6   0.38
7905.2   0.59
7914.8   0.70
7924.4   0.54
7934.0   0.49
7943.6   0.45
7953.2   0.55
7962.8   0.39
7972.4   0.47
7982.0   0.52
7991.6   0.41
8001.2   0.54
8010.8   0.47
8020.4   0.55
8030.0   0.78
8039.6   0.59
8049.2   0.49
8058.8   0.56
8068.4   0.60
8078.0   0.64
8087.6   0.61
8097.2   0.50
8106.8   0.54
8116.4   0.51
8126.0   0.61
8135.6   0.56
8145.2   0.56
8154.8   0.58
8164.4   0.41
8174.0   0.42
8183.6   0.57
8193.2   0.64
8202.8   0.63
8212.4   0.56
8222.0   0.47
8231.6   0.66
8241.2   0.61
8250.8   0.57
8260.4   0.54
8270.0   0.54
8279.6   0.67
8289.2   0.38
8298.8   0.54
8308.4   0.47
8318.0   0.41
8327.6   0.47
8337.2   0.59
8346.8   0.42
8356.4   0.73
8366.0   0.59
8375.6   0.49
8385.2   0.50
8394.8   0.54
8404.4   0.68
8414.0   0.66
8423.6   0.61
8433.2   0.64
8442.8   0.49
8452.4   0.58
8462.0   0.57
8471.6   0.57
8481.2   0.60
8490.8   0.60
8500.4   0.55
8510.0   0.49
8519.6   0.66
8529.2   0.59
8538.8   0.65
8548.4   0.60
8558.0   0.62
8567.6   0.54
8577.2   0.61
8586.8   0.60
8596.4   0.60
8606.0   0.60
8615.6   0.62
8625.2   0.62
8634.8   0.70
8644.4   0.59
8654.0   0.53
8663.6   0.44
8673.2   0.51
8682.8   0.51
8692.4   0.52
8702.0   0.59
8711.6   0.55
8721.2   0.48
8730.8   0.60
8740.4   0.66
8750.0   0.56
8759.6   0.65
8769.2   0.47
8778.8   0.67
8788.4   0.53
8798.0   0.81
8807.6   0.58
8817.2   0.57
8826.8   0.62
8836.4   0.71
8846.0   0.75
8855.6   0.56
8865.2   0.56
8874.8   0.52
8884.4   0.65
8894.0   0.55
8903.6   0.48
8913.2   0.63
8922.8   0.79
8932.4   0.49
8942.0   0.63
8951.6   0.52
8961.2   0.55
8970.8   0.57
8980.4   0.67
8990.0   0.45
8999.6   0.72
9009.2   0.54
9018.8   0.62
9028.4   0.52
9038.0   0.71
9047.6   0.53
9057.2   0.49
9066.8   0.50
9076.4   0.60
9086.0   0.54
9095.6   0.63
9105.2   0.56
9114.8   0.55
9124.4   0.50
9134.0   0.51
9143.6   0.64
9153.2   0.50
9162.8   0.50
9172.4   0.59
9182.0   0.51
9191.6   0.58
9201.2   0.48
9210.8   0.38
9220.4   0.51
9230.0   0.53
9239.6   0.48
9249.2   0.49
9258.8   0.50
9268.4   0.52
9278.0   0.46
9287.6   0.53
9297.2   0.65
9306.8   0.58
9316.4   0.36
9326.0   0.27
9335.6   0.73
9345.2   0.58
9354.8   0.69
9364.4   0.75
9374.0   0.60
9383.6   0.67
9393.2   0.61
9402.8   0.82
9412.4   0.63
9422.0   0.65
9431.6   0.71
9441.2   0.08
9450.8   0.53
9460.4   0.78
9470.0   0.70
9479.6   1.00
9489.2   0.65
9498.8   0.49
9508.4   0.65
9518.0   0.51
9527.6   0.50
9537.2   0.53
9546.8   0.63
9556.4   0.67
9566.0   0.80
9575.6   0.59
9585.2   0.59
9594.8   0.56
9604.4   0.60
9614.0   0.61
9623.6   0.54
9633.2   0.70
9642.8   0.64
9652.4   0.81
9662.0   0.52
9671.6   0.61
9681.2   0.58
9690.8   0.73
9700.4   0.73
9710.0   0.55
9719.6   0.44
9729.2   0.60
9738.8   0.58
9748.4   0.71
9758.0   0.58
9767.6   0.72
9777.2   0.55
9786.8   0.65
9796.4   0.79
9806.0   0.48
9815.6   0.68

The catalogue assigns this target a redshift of 0.781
